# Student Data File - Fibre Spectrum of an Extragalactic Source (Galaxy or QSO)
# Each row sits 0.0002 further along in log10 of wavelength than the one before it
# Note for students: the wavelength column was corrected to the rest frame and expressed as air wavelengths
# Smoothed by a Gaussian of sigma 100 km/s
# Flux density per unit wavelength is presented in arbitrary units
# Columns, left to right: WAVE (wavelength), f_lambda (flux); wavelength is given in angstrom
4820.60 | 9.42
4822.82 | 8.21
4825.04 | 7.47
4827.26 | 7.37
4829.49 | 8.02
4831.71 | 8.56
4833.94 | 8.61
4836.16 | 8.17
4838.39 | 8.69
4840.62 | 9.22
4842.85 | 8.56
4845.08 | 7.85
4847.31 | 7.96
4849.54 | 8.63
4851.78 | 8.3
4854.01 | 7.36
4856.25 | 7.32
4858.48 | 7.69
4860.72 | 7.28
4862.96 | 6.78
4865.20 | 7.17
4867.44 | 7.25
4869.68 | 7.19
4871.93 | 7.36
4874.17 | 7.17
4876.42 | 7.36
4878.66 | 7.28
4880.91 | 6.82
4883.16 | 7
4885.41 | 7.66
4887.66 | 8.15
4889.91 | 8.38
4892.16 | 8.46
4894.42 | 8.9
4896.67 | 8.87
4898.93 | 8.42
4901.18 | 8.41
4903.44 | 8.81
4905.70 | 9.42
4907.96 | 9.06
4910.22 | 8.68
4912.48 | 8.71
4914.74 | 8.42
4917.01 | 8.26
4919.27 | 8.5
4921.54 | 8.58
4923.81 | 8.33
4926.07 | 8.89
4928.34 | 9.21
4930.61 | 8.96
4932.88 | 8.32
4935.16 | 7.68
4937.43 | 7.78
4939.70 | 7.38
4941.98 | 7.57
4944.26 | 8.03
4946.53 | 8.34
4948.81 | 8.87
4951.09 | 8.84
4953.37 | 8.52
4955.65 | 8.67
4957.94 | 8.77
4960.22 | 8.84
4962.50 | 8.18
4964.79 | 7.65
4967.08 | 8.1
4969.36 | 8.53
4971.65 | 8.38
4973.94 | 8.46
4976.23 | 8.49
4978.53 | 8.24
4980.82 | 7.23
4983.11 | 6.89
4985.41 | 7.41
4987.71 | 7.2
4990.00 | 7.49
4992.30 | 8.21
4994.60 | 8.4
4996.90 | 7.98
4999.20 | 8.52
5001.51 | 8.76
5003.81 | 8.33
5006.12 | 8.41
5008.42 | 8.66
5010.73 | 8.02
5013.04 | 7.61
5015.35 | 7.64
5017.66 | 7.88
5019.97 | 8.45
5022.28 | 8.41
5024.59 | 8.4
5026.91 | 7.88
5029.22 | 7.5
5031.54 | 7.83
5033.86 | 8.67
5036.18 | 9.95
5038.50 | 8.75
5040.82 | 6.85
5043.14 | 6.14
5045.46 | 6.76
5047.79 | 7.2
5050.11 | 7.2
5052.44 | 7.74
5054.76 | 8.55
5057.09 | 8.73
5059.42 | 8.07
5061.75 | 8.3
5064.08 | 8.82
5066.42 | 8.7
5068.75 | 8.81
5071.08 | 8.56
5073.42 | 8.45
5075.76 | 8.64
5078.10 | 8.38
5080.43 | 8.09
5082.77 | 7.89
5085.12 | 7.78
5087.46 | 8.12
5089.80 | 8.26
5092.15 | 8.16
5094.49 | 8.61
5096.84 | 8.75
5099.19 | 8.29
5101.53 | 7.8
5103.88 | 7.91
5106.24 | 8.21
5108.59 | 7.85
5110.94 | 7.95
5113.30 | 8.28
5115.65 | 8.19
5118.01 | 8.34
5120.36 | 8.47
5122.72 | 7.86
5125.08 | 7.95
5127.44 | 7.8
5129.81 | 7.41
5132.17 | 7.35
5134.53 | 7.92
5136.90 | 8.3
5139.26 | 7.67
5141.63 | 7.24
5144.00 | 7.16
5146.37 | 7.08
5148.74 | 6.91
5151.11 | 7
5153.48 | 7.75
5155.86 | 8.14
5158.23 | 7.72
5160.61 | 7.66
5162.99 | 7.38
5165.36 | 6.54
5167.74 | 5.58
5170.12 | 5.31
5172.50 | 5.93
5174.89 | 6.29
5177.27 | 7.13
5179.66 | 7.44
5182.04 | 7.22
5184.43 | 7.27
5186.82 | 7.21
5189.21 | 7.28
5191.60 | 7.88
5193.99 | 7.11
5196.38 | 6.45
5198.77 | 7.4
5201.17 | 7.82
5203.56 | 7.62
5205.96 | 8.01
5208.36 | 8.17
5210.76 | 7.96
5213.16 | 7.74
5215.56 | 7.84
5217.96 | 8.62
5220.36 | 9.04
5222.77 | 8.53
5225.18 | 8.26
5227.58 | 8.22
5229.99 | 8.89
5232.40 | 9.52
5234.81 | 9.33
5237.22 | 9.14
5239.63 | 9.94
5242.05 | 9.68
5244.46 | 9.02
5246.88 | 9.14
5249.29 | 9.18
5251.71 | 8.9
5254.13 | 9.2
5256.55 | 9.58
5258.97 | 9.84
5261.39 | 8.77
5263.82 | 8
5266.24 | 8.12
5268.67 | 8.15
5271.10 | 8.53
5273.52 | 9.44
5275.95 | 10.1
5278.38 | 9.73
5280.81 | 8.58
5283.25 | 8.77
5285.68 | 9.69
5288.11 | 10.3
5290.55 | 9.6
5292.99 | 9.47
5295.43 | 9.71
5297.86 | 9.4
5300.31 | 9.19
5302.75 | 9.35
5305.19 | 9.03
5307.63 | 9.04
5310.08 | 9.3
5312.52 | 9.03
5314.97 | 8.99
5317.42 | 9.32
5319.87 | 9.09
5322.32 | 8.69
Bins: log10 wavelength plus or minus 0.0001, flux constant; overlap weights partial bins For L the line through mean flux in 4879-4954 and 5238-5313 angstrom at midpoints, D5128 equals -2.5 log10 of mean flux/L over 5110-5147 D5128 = 0.14 mag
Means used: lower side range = 8.36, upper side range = 9.22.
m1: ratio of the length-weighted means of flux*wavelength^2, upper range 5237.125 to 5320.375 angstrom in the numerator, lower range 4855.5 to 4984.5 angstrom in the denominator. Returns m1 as 1.31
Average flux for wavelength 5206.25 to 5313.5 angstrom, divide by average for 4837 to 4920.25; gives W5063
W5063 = 1.1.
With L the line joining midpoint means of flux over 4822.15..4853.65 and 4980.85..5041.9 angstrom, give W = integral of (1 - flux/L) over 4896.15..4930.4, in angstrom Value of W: -2.3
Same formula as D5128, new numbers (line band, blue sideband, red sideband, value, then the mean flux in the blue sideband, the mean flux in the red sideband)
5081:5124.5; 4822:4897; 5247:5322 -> 0.059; 7.84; 9.17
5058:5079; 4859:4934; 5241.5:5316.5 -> 0.009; 8.12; 9.18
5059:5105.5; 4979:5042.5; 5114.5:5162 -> -0.064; 8.04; 7.69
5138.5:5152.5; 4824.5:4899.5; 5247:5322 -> 0.215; 7.86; 9.17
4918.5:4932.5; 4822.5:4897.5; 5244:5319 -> -0.087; 7.85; 9.18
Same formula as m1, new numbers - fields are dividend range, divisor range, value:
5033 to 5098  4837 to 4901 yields 1.13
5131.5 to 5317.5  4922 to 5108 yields 1.10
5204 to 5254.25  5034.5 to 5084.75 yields 1.15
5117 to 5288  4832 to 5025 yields 1.11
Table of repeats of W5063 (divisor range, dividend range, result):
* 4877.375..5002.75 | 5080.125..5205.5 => 0.92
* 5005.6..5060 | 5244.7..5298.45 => 1.15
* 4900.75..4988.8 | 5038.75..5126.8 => 0.97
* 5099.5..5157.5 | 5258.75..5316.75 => 1.18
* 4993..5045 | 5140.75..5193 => 0.87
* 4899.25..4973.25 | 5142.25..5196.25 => 0.83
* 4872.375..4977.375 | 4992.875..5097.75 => 0.98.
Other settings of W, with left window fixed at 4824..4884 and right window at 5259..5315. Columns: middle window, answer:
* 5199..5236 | 2.4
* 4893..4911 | -2.1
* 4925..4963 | -1.8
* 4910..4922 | -0.9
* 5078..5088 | 0.6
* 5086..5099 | 0.2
